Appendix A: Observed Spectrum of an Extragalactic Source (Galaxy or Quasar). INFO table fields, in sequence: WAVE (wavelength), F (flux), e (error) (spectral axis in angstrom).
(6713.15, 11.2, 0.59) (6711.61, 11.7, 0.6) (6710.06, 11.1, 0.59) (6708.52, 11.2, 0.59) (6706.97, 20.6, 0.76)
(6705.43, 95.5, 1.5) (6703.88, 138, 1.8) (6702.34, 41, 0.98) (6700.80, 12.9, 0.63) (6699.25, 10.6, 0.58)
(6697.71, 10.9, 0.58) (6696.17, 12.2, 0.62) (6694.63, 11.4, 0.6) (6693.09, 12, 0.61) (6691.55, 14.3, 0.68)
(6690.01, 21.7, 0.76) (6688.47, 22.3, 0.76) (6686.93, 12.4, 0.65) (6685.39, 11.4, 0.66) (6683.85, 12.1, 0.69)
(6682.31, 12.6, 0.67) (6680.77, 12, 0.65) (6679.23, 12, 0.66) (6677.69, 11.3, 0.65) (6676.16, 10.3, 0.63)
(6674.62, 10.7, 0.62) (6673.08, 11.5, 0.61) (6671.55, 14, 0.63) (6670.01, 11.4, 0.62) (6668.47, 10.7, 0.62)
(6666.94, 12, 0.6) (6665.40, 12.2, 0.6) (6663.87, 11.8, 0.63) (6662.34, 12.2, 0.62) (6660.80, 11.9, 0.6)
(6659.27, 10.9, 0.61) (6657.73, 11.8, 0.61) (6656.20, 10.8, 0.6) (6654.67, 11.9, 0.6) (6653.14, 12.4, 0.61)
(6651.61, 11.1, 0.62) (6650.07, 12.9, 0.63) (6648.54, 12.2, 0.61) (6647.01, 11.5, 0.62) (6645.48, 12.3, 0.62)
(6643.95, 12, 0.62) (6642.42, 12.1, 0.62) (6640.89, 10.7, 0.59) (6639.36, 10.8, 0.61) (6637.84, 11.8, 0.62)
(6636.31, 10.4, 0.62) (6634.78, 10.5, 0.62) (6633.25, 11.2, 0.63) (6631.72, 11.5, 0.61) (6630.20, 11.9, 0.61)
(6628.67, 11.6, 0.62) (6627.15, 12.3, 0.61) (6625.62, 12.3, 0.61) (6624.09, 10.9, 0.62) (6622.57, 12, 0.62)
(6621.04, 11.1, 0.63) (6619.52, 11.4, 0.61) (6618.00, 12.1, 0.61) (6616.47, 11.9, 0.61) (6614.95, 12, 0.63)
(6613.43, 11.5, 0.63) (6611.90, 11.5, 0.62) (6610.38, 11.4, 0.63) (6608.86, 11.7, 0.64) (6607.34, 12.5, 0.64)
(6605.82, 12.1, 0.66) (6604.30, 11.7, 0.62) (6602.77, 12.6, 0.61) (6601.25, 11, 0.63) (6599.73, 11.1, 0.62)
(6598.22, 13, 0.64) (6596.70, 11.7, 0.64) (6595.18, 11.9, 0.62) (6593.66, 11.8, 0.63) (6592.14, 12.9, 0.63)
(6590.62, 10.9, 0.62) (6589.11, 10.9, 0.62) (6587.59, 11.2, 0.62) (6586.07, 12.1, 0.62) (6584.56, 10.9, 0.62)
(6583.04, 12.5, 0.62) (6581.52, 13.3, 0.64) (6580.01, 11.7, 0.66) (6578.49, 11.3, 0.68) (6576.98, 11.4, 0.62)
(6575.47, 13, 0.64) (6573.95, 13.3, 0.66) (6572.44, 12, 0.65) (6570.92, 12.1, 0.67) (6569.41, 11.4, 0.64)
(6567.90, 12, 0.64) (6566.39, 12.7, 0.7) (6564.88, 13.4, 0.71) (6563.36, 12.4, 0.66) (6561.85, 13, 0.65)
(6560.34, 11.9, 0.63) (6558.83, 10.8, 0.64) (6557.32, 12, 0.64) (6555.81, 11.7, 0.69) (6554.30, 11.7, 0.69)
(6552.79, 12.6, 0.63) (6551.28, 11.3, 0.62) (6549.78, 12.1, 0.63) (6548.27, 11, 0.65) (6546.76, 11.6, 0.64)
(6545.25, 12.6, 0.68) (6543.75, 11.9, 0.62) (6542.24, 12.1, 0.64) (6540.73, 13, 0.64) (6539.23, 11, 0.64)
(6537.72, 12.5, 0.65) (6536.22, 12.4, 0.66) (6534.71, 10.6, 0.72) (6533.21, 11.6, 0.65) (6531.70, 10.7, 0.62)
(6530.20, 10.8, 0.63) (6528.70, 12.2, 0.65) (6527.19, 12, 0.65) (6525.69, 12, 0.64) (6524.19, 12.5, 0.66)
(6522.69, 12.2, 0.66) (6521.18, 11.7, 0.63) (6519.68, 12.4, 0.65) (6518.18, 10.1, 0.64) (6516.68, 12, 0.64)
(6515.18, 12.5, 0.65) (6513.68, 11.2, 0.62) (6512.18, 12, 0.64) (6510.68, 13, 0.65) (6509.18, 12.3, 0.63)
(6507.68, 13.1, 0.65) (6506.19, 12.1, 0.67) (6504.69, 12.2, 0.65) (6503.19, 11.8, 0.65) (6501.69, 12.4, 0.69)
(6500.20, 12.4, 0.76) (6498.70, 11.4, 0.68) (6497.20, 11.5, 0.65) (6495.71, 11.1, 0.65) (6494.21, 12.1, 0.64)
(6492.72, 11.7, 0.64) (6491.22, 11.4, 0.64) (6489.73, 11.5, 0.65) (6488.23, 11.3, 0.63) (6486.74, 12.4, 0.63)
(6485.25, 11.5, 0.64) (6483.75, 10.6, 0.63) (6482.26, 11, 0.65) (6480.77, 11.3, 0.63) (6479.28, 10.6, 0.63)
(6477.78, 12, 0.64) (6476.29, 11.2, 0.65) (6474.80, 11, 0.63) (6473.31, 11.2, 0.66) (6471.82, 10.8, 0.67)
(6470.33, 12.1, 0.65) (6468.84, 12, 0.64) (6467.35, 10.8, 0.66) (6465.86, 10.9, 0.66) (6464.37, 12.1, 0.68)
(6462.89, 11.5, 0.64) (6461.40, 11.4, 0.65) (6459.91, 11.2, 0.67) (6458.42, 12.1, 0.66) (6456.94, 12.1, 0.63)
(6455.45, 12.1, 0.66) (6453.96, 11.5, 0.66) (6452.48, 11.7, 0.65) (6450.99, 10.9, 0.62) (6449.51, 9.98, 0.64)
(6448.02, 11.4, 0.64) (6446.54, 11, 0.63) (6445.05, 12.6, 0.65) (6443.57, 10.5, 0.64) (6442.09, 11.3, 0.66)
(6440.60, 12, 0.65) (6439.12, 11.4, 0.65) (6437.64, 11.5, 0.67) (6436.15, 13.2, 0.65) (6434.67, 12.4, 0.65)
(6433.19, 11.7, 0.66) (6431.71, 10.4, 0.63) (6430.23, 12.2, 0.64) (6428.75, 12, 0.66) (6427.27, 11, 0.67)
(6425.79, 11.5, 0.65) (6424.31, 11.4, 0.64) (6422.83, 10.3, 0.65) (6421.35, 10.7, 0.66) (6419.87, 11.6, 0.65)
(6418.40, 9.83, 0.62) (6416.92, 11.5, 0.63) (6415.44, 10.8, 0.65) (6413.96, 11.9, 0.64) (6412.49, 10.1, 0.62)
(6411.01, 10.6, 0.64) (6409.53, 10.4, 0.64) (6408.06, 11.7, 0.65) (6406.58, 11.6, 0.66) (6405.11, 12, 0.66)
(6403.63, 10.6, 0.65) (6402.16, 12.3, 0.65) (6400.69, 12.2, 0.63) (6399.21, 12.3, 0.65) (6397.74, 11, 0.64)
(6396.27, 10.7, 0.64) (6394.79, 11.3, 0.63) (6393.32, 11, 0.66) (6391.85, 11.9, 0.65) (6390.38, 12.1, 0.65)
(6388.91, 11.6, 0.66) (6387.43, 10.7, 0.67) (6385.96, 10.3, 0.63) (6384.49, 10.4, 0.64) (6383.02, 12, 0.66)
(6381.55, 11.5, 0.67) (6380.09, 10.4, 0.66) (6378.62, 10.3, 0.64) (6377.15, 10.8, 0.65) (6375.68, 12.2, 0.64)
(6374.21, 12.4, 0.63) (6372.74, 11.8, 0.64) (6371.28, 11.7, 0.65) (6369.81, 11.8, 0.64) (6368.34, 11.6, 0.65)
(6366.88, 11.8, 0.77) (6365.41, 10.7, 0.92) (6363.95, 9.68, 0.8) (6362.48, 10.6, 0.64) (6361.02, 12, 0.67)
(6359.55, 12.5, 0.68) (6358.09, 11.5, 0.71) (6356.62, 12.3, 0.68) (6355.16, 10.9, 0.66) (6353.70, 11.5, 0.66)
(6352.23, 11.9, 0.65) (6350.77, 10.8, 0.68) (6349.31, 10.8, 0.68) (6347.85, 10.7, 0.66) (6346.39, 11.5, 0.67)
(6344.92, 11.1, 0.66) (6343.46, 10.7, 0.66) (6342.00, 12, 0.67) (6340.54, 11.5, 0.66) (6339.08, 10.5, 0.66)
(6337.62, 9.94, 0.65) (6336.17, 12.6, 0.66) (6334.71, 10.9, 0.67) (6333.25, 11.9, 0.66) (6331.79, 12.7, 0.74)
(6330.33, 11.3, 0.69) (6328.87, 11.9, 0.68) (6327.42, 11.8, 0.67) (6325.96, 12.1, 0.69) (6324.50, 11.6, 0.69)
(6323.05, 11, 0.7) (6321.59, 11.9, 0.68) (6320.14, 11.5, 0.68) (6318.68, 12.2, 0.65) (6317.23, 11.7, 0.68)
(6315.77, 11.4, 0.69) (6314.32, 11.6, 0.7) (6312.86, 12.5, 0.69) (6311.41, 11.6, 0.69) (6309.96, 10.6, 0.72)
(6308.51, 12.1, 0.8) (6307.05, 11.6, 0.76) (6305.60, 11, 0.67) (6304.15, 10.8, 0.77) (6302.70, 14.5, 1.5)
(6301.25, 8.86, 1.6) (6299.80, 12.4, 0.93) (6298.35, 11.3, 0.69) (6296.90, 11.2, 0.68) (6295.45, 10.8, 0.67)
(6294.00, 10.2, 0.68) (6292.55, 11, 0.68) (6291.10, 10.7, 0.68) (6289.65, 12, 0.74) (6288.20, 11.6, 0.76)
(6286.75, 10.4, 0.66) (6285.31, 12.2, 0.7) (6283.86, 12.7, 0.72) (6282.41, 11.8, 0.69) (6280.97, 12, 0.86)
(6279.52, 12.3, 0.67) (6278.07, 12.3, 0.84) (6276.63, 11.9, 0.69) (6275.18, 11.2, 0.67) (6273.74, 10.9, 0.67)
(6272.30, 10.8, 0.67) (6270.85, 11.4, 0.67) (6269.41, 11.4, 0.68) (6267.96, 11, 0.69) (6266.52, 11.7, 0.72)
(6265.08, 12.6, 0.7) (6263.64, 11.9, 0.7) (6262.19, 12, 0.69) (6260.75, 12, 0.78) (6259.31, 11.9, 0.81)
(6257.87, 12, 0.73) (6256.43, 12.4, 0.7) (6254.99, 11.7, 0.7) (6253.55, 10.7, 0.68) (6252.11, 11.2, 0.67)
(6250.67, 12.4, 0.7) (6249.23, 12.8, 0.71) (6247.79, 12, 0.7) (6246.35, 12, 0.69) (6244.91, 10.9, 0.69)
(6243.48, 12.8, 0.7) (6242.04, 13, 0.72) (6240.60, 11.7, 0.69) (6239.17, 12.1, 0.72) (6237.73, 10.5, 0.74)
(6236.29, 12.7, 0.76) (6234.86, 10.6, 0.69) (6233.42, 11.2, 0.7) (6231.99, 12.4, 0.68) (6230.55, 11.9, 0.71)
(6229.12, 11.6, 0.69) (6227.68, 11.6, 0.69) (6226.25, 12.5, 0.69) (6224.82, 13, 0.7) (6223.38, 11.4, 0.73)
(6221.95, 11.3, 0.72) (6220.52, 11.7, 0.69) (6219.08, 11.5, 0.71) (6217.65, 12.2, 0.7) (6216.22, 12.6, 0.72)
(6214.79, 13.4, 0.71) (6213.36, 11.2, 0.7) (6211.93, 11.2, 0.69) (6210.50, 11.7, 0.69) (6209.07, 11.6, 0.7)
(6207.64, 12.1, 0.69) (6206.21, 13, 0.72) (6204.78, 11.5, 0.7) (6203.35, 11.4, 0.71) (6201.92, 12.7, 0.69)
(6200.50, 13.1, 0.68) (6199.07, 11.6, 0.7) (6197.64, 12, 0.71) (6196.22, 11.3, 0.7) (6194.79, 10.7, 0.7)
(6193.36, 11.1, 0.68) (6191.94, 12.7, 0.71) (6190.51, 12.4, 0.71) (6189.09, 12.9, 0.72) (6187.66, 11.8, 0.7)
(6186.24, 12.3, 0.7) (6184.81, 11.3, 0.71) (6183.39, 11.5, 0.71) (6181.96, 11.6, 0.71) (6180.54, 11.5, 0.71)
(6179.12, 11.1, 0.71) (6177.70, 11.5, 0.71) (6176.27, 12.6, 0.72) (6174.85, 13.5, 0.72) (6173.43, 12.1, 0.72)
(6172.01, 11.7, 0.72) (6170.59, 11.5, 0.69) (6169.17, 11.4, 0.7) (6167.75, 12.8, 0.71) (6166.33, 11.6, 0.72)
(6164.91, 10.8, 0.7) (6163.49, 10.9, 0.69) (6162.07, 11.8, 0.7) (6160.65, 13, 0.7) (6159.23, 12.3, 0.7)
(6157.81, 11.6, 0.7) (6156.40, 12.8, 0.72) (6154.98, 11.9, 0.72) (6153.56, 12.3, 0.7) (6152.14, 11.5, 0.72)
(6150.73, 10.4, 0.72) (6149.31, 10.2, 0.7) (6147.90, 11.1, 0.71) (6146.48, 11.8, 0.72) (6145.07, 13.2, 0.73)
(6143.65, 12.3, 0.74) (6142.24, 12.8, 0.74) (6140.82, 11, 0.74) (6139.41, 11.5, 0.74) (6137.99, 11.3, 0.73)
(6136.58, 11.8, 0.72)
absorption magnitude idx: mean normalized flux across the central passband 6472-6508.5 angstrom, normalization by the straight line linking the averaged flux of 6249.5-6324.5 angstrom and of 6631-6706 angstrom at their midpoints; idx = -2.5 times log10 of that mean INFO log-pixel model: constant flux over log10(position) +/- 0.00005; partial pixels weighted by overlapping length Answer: 0.23 mag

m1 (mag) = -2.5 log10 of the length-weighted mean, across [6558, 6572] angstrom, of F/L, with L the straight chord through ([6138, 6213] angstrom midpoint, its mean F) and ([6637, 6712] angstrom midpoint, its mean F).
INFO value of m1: 0.30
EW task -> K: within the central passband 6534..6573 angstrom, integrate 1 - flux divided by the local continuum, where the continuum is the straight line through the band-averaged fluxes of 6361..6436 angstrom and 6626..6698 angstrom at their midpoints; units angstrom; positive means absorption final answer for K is -0.6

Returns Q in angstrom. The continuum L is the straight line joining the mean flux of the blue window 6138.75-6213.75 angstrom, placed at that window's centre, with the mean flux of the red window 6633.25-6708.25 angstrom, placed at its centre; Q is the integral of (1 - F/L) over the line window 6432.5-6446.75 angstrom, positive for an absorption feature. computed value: 2.8 angstrom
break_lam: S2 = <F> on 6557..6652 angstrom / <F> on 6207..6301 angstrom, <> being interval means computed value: 1.0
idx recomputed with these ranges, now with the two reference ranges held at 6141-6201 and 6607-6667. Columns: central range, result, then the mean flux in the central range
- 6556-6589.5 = -0.03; 12.1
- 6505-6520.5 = -0.03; 12.1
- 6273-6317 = 0.03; 11.5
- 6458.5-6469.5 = 0.03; 11.4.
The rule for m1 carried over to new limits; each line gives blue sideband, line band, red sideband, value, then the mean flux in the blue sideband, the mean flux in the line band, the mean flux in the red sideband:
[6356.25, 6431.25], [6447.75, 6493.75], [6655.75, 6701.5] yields 0.021 mag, 11.3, 11.4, 12.5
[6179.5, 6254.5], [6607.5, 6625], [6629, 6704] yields 0.200 mag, 11.9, 11.6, 14.2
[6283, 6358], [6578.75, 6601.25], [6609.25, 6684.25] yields -0.017 mag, 11.5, 11.8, 11.7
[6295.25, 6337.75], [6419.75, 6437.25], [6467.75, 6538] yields 0.013 mag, 11.6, 11.5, 11.7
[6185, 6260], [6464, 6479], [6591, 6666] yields 0.041 mag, 11.9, 11.4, 11.7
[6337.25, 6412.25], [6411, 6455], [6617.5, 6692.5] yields 0.015 mag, 11.3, 11.3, 12.1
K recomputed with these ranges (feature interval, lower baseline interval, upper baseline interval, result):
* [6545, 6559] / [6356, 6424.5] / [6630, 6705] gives 2.1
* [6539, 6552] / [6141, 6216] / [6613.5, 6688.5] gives -0.1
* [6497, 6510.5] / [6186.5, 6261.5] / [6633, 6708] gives 2.7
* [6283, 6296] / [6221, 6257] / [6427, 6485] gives 0.5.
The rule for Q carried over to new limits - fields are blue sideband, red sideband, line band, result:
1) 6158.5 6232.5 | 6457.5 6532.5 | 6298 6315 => 0.4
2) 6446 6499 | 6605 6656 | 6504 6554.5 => -1.8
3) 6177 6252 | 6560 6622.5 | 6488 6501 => 0.4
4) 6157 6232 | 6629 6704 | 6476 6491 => 2.2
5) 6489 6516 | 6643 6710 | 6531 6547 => 1.7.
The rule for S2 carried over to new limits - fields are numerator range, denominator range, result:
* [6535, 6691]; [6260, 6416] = 1.05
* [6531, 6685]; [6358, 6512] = 1.03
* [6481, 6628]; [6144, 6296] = 1.01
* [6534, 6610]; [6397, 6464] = 1.05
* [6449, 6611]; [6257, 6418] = 1.03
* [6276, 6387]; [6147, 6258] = 0.97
